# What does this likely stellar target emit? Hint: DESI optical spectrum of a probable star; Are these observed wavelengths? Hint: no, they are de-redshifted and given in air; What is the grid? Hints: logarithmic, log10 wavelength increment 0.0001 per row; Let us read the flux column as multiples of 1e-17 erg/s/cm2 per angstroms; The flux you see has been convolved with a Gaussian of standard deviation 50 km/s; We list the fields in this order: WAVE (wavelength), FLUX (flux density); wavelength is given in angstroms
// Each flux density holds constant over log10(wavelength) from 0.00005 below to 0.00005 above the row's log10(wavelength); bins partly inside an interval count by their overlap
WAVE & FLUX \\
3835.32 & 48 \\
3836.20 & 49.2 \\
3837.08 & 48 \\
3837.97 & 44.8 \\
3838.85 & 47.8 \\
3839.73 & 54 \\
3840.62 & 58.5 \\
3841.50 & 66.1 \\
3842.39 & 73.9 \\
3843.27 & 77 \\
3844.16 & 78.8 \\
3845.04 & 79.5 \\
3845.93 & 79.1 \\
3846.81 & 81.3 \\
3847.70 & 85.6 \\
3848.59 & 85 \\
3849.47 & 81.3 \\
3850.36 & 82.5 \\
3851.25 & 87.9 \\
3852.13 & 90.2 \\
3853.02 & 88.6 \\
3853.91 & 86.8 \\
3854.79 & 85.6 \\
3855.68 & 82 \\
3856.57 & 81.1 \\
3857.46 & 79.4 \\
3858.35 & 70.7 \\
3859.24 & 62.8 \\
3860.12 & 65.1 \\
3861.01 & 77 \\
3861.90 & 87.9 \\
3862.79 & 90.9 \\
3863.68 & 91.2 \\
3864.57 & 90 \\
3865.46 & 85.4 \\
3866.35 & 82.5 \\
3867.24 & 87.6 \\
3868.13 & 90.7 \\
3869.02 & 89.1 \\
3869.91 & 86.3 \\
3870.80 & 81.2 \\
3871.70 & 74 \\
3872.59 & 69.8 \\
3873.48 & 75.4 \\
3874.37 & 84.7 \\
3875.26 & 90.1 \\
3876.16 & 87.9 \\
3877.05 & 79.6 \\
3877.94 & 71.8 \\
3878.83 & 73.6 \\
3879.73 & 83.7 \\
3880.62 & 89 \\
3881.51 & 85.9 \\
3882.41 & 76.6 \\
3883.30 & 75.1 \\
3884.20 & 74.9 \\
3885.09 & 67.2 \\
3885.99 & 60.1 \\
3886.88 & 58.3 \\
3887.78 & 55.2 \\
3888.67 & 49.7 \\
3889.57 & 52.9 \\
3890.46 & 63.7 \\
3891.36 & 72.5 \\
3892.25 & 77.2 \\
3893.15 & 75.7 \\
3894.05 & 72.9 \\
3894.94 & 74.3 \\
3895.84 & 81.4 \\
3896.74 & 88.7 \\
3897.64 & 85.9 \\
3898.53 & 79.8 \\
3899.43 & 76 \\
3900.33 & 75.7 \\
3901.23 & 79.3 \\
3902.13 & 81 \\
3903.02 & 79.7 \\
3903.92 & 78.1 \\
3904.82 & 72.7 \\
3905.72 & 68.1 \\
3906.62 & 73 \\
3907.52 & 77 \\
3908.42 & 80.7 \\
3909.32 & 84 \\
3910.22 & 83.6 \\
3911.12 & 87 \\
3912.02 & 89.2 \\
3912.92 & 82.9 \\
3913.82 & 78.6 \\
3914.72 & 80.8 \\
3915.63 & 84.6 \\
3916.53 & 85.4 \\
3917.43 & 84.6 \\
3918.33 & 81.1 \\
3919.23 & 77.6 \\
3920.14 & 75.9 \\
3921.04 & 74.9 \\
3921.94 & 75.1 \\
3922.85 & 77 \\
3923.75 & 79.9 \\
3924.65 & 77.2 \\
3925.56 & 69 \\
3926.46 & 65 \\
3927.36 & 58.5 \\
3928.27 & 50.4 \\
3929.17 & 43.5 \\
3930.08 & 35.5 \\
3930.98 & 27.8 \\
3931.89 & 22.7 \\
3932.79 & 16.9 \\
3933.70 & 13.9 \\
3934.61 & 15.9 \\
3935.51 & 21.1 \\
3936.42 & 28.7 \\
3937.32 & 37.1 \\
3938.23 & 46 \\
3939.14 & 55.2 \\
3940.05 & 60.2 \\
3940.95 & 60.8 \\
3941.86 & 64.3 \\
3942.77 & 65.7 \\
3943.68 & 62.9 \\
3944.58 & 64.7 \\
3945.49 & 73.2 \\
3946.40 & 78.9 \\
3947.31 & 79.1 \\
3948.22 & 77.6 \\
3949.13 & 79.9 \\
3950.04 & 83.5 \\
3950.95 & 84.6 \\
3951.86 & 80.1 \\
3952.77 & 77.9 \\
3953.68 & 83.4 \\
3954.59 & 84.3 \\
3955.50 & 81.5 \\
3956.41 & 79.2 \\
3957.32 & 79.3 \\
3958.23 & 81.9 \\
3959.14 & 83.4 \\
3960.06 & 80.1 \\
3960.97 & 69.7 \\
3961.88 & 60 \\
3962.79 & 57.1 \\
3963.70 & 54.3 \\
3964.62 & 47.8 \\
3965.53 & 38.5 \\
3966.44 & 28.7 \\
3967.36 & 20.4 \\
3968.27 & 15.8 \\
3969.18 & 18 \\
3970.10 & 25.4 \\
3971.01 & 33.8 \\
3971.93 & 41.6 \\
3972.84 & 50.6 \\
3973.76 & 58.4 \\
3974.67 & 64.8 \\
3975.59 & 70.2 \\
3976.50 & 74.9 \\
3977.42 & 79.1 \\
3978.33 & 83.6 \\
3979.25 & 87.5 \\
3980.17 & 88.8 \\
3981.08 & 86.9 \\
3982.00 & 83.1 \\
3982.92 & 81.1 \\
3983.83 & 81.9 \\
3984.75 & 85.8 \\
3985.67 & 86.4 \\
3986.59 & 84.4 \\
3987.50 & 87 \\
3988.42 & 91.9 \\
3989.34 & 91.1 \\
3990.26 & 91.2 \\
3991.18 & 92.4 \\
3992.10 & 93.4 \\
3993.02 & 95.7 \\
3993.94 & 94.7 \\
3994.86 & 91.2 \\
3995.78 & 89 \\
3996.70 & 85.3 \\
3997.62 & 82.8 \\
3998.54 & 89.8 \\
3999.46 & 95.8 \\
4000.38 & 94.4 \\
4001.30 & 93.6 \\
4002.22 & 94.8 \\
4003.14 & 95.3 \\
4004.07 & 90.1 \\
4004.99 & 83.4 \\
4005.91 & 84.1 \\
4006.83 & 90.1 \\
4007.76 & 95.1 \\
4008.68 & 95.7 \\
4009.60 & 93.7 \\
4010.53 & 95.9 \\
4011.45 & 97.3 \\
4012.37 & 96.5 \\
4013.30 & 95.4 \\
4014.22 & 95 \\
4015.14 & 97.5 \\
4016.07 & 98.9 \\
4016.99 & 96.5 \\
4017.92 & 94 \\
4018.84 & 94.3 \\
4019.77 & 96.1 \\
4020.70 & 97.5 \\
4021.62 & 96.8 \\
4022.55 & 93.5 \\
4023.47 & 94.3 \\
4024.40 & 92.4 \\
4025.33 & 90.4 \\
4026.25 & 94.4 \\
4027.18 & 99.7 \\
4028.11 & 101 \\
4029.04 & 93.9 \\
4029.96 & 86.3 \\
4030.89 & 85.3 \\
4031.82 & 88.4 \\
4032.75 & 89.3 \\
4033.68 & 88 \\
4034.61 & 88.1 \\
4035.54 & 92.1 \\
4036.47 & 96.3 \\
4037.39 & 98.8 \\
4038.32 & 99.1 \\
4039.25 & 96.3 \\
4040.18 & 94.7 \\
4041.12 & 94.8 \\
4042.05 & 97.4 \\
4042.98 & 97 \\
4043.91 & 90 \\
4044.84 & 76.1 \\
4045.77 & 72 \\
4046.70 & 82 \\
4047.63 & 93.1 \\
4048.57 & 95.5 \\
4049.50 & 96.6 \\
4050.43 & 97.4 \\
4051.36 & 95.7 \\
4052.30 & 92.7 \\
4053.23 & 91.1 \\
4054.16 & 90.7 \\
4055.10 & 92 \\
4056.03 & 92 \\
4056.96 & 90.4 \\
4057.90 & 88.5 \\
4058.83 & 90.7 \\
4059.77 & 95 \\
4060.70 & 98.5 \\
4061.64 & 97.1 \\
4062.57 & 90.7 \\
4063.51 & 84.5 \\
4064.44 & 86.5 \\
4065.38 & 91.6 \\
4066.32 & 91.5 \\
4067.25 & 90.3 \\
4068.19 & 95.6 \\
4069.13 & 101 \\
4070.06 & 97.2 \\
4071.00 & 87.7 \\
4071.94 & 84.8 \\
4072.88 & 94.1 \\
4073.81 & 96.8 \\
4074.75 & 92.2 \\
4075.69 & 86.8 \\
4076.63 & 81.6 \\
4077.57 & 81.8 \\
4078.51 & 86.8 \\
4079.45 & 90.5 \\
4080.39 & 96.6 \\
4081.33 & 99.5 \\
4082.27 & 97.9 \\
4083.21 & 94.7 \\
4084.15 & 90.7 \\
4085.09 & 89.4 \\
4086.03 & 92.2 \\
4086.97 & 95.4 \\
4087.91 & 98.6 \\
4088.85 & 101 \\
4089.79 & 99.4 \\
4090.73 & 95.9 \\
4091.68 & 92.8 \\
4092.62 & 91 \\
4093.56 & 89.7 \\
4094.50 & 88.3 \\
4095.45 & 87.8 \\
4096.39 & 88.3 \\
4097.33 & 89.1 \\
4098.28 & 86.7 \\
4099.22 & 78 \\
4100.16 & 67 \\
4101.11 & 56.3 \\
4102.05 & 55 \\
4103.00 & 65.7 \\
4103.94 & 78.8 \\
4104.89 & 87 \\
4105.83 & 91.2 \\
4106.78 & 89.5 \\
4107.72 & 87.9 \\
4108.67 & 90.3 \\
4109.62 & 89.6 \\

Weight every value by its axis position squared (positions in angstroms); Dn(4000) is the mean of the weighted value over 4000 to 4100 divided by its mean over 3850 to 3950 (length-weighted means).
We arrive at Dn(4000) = 1.39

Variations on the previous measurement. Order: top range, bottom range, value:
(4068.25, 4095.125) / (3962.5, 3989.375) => 1.55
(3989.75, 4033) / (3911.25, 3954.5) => 1.51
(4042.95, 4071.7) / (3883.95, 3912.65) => 1.33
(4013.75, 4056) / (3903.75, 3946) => 1.56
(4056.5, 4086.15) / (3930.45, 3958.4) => 1.62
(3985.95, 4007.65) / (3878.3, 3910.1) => 1.28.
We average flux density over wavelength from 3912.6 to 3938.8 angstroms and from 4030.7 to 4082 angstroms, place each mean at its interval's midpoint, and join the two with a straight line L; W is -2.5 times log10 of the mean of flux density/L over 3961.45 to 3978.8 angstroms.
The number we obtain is 0.38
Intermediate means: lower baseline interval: 57.3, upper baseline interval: 91.5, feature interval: 48.6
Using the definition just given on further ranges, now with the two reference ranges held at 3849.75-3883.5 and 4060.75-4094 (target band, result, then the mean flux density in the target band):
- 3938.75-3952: 0.20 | 71.3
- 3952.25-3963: 0.13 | 77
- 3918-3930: 0.23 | 68.4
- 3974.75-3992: 0.04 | 84.6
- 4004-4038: -0.04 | 93.5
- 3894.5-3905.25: 0.06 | 79.4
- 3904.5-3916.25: 0.05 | 80.3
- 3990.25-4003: -0.04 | 91.9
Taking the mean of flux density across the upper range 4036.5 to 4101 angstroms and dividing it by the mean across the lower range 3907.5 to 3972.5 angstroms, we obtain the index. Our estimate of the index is 1.47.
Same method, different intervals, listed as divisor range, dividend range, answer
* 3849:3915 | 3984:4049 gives 1.17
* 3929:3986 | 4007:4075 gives 1.55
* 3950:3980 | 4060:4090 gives 1.48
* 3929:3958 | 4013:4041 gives 1.60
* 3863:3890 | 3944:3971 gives 0.83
